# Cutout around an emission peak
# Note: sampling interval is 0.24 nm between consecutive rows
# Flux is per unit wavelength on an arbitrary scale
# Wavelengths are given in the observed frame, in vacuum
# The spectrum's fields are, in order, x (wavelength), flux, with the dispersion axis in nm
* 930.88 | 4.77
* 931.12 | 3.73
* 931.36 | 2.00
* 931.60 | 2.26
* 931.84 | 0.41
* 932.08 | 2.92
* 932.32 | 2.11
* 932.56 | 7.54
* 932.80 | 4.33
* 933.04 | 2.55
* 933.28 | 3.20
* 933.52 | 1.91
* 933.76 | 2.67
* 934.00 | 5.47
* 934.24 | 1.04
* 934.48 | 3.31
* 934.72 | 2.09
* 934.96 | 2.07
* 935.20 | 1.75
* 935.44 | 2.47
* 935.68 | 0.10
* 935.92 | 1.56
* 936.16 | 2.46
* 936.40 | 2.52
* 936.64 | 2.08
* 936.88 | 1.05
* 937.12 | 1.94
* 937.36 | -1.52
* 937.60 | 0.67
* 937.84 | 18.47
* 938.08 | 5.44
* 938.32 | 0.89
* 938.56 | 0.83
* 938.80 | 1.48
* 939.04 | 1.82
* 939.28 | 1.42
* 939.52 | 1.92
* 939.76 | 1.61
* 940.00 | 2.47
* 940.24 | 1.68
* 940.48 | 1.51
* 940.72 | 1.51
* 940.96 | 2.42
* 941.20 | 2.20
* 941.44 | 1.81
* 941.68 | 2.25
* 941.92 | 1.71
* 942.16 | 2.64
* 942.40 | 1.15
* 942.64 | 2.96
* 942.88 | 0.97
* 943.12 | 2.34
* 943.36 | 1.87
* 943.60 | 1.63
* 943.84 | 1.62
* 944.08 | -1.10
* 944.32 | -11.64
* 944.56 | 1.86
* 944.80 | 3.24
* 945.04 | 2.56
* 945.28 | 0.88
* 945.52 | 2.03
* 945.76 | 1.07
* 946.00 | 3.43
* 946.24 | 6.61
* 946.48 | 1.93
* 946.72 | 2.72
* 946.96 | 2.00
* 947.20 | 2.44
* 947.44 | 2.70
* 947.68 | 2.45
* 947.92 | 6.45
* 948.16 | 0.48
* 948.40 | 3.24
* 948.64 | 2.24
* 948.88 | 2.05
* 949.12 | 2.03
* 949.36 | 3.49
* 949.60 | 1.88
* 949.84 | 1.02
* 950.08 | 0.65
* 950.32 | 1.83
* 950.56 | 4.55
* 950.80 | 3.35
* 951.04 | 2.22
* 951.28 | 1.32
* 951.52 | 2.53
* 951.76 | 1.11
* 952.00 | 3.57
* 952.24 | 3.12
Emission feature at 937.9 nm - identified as H-beta 4861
